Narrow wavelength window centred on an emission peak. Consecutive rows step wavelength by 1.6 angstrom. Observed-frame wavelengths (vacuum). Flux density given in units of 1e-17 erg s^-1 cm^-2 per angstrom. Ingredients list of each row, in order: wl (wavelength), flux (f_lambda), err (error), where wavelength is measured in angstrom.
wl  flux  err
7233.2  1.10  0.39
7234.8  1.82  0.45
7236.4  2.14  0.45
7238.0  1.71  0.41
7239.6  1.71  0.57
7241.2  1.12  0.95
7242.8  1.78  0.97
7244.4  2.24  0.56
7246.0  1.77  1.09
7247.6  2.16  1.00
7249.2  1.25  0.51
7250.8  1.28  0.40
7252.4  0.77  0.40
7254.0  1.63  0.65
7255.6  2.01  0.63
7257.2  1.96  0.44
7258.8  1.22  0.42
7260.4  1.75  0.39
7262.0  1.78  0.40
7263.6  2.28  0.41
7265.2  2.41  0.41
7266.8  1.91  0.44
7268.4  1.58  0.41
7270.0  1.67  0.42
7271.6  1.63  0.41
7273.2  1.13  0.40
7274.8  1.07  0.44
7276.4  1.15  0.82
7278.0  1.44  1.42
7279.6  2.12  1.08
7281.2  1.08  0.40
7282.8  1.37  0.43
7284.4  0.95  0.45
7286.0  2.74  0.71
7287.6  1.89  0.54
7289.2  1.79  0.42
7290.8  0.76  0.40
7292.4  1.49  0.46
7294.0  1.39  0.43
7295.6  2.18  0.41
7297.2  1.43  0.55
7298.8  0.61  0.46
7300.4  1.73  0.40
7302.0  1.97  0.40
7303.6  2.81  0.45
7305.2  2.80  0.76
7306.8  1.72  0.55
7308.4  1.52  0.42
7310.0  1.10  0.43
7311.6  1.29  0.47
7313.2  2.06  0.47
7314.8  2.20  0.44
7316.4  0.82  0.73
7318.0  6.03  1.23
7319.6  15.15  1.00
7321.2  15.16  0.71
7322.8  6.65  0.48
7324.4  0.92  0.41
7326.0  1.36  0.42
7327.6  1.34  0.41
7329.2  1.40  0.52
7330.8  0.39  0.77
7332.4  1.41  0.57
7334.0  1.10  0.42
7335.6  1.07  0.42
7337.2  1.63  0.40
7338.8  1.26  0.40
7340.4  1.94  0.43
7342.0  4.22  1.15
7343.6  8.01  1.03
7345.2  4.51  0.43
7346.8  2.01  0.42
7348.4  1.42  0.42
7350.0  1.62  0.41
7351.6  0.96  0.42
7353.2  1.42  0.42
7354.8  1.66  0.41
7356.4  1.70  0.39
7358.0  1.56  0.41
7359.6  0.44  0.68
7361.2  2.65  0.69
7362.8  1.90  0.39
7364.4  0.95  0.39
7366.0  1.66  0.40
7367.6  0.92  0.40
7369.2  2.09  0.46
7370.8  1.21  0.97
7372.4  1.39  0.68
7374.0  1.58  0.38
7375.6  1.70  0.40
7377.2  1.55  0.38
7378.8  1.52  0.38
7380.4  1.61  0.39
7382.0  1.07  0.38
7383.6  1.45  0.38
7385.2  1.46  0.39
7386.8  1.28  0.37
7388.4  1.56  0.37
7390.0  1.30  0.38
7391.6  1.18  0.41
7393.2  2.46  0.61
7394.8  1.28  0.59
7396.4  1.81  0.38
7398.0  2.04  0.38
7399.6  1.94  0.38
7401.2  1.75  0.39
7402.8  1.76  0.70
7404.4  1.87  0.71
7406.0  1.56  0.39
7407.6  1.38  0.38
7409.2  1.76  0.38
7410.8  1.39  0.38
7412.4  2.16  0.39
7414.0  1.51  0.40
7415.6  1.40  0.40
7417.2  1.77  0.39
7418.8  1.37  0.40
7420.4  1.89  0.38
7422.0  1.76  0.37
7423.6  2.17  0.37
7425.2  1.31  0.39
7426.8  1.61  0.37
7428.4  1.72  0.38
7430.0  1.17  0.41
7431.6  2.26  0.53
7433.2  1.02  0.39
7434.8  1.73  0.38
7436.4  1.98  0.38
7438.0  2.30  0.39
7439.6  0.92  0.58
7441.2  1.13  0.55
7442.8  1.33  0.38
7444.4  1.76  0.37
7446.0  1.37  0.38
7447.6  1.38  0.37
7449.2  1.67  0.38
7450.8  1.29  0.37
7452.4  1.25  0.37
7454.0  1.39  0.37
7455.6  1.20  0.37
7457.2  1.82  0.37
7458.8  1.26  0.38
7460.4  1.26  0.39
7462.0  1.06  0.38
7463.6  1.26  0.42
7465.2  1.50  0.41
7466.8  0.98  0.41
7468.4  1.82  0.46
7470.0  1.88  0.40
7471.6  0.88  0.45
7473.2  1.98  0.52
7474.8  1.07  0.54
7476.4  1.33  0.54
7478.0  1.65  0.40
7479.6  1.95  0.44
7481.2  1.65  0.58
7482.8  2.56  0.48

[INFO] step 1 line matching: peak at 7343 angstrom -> [N II] 6583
